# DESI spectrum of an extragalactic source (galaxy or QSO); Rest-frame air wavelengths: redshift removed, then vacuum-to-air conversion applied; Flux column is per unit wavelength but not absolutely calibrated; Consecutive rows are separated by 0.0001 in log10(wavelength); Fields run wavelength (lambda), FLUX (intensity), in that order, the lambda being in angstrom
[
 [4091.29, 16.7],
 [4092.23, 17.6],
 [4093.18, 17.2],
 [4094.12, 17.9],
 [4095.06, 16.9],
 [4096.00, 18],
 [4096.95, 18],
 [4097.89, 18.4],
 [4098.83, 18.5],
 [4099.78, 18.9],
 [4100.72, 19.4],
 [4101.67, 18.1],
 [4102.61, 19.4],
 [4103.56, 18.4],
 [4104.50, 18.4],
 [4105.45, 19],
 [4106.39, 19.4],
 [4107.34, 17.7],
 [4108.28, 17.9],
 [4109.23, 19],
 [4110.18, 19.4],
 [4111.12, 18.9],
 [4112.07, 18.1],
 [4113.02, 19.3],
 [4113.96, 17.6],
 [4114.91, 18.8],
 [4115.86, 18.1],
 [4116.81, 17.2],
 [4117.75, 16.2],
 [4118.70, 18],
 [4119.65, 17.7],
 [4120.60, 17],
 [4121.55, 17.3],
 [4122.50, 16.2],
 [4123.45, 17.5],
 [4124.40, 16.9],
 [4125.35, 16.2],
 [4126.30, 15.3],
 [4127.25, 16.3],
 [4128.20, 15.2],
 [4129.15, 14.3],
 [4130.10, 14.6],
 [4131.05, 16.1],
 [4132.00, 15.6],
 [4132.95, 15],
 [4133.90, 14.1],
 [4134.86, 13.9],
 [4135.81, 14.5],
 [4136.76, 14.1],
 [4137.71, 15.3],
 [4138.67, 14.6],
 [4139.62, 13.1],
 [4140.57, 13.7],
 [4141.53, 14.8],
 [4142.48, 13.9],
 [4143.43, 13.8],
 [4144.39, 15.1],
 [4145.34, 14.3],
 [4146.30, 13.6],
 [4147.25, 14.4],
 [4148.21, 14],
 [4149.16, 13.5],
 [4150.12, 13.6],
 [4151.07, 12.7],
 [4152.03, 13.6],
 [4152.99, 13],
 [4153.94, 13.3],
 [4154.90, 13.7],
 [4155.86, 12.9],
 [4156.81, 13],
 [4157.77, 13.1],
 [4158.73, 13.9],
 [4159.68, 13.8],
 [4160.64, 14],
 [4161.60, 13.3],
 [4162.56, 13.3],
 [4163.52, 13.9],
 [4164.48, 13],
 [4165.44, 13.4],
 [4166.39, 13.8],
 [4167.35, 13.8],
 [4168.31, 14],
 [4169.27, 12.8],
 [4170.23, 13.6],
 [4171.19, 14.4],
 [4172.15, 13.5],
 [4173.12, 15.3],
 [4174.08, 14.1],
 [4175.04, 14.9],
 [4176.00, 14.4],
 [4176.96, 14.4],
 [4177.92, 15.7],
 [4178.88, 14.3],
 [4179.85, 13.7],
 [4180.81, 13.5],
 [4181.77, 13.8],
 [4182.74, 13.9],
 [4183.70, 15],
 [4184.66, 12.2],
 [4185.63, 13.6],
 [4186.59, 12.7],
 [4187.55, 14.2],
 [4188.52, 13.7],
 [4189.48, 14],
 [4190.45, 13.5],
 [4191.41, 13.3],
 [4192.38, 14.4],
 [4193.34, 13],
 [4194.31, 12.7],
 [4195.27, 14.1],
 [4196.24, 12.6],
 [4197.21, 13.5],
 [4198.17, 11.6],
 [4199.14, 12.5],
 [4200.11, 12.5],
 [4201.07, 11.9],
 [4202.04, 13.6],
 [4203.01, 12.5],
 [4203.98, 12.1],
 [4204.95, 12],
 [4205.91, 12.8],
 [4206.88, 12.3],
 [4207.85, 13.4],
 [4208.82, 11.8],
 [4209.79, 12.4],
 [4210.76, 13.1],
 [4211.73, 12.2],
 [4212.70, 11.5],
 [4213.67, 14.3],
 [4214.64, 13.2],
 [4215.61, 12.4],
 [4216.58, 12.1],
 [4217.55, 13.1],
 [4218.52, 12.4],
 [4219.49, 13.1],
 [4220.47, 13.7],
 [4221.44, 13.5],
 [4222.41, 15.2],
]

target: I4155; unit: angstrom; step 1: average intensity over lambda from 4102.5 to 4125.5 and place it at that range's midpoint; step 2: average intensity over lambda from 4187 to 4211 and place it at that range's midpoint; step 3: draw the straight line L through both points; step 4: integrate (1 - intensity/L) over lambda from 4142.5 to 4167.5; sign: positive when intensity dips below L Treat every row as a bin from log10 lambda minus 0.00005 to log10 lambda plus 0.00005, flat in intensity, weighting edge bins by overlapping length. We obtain 3.1 angstrom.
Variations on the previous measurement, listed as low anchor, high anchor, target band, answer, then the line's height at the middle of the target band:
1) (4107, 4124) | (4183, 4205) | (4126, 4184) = 5.08 angstrom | 15.5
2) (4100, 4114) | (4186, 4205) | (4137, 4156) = 2.72 angstrom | 16.2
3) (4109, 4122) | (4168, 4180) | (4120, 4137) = 1.58 angstrom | 17.2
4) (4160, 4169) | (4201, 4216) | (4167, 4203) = -1.33 angstrom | 13.1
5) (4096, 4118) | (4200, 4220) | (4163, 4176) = 0.87 angstrom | 14.9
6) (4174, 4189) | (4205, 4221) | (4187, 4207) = 0.57 angstrom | 13.4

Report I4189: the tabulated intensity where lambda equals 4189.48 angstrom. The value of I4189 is 14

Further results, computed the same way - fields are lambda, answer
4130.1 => 14.6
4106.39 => 19.4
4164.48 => 13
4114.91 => 18.8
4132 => 15.6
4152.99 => 13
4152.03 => 13.6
